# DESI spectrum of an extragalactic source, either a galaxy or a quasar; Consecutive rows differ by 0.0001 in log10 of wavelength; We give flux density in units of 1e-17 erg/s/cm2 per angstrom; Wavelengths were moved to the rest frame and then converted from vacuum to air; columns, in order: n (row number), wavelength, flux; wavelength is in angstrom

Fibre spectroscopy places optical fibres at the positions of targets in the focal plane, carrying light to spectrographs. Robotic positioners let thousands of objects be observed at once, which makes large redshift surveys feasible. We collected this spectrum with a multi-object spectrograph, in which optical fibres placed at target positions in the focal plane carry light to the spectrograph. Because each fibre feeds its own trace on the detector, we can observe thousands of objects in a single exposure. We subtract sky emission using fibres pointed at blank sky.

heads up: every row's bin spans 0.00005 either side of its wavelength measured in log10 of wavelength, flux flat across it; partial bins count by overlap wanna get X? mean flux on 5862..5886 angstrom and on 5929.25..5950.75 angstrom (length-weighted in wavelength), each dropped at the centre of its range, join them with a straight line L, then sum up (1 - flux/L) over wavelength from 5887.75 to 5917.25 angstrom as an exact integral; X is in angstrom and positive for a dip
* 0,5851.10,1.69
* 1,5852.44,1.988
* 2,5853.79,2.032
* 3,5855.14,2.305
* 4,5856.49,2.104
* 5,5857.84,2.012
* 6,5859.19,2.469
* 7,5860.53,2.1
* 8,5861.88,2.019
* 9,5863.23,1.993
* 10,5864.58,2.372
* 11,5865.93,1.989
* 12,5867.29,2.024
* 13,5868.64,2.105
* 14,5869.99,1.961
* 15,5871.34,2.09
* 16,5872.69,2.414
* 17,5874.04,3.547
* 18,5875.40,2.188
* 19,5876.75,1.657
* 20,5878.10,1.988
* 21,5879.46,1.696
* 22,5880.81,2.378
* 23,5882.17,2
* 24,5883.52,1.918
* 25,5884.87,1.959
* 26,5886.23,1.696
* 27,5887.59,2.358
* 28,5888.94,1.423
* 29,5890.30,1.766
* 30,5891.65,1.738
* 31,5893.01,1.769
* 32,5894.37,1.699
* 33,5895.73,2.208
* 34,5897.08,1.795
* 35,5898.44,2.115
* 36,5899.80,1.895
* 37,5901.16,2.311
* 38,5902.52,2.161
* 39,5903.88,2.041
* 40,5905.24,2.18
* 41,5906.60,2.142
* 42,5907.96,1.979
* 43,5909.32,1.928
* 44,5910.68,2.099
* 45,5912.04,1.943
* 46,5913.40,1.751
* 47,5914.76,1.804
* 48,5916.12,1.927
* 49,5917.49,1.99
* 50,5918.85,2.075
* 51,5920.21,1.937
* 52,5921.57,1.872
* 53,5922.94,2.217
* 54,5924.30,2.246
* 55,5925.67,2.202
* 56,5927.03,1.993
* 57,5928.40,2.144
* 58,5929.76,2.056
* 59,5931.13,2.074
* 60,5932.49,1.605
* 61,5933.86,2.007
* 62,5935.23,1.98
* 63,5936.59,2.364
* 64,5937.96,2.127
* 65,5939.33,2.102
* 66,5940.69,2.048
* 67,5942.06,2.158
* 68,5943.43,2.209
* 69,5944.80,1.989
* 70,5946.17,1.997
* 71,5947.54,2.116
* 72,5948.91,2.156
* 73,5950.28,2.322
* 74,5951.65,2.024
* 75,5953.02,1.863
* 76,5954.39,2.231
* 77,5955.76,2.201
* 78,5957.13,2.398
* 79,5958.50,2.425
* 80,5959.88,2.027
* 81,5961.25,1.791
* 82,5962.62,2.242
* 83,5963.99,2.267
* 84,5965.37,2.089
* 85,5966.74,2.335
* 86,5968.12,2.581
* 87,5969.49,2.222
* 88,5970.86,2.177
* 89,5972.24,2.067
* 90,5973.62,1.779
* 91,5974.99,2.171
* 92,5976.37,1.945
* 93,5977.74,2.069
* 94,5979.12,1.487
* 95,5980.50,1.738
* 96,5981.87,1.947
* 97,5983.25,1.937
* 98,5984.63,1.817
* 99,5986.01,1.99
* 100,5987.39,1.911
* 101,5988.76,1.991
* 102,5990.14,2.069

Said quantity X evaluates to 2.2 angstrom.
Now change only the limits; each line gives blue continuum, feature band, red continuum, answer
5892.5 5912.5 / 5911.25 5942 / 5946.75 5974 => 0.87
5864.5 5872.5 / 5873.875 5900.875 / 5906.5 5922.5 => 0.91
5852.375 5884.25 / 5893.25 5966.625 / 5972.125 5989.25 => -2.07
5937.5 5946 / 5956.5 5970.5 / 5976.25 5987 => -1.89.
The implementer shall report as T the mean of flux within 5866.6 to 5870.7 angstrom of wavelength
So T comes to 2.03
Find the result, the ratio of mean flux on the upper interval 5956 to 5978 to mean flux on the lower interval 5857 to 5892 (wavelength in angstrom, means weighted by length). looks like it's 1.0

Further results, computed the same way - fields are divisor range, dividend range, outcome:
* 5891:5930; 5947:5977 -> 1.07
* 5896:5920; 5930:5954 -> 1.03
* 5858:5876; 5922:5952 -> 0.93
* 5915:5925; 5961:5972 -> 1.10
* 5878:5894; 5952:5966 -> 1.14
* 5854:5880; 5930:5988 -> 0.96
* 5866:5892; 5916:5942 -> 1.00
